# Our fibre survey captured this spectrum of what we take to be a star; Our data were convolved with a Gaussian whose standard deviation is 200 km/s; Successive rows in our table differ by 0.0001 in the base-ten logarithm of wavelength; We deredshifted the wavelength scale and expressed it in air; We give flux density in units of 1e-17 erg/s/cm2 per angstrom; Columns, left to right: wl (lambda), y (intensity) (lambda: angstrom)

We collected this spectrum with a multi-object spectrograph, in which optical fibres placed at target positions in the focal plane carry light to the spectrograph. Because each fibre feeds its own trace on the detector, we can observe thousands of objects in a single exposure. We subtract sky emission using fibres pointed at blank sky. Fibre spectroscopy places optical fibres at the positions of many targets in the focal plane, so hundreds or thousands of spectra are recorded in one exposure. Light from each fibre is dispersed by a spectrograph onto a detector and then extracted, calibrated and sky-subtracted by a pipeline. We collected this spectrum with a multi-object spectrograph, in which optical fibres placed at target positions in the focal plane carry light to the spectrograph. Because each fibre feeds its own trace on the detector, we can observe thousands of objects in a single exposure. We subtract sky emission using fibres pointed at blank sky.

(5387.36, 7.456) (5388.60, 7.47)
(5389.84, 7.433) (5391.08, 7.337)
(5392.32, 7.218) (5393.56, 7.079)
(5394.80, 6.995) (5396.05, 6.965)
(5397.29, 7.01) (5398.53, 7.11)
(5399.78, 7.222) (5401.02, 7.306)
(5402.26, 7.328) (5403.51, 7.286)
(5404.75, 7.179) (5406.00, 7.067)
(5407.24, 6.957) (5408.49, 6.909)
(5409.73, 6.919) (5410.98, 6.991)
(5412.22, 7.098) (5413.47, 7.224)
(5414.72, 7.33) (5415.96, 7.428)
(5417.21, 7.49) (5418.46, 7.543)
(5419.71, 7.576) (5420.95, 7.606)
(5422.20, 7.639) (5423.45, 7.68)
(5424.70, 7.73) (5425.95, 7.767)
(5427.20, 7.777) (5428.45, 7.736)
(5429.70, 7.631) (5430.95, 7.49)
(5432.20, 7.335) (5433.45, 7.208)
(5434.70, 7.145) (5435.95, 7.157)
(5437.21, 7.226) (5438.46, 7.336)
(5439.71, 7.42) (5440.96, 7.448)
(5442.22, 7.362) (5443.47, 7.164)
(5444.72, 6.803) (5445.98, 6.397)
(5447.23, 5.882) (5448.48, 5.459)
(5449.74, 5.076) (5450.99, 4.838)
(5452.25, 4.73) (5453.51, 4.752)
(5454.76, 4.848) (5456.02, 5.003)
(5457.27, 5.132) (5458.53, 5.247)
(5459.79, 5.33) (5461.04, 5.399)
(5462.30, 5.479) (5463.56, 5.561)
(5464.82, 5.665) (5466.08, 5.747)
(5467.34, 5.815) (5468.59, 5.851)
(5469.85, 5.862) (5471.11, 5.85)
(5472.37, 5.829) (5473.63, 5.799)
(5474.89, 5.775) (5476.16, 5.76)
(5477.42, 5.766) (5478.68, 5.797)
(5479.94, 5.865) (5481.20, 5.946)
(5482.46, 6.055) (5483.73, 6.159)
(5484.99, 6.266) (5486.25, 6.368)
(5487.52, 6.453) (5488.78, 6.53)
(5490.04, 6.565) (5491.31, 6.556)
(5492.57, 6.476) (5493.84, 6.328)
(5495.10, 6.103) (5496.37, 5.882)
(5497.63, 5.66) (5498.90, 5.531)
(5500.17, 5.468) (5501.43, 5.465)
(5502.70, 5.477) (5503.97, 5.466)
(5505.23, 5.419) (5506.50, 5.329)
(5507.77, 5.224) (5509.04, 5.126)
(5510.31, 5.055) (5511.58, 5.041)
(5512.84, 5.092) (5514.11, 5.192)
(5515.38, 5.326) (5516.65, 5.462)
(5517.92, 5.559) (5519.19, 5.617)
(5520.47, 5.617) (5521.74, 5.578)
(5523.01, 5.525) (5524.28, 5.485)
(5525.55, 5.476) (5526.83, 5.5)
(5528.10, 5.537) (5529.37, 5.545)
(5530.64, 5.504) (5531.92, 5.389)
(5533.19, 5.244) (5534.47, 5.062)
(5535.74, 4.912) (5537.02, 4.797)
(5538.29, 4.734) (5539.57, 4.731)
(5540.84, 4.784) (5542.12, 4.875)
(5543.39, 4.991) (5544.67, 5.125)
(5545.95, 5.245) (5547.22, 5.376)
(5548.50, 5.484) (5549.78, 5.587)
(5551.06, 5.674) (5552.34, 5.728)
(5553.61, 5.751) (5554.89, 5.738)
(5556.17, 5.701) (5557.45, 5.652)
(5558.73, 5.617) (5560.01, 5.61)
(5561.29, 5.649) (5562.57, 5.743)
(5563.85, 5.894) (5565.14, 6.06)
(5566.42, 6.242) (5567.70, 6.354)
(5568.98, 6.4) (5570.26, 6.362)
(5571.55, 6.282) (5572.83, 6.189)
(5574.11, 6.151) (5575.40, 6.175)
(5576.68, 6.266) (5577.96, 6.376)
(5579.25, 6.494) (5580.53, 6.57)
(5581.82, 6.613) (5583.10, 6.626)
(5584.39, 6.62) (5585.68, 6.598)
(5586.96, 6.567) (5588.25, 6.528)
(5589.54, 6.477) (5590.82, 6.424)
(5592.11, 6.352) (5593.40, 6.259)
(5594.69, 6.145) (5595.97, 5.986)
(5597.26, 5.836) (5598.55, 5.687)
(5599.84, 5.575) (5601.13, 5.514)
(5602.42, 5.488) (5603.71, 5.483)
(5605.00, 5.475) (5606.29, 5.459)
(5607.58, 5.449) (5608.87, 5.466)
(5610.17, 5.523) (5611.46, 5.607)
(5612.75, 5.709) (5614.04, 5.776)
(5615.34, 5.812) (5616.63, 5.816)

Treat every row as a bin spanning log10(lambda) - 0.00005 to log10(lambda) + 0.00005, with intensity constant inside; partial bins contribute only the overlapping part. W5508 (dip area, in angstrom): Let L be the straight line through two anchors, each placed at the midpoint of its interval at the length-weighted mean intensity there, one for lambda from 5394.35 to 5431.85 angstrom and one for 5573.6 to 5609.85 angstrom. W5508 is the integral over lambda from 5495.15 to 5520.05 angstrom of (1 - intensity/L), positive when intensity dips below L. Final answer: 4.7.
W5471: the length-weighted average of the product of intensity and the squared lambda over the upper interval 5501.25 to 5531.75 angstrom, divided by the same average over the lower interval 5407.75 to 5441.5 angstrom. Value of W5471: 0.75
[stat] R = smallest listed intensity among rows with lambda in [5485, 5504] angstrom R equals 5.465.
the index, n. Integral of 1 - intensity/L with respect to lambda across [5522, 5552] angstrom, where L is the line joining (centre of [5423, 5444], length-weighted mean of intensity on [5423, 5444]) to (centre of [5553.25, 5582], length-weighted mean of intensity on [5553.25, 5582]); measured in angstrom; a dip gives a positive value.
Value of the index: 5.3 angstrom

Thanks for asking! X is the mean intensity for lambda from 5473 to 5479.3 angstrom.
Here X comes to 5.77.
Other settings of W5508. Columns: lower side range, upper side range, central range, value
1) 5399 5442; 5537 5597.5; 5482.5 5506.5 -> 2.3 angstrom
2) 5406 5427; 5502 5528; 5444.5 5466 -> 4.0 angstrom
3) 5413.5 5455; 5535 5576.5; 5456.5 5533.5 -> 7.3 angstrom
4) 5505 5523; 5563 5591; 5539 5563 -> 2.1 angstrom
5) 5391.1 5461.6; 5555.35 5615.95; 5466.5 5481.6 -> 1.7 angstrom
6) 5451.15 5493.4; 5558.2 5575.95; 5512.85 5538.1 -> 2.4 angstrom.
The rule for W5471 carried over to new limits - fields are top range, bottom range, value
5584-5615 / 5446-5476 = 1.14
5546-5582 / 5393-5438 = 0.86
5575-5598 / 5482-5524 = 1.15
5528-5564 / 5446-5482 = 1.00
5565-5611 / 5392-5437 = 0.89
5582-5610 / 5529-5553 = 1.18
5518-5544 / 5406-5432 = 0.74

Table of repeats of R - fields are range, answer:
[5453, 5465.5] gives 4.752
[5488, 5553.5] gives 4.731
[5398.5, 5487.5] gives 4.73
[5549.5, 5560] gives 5.587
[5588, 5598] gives 5.836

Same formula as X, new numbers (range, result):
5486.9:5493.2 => 6.52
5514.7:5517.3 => 5.39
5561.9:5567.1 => 5.98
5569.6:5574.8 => 6.24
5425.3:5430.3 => 7.73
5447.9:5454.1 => 4.96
